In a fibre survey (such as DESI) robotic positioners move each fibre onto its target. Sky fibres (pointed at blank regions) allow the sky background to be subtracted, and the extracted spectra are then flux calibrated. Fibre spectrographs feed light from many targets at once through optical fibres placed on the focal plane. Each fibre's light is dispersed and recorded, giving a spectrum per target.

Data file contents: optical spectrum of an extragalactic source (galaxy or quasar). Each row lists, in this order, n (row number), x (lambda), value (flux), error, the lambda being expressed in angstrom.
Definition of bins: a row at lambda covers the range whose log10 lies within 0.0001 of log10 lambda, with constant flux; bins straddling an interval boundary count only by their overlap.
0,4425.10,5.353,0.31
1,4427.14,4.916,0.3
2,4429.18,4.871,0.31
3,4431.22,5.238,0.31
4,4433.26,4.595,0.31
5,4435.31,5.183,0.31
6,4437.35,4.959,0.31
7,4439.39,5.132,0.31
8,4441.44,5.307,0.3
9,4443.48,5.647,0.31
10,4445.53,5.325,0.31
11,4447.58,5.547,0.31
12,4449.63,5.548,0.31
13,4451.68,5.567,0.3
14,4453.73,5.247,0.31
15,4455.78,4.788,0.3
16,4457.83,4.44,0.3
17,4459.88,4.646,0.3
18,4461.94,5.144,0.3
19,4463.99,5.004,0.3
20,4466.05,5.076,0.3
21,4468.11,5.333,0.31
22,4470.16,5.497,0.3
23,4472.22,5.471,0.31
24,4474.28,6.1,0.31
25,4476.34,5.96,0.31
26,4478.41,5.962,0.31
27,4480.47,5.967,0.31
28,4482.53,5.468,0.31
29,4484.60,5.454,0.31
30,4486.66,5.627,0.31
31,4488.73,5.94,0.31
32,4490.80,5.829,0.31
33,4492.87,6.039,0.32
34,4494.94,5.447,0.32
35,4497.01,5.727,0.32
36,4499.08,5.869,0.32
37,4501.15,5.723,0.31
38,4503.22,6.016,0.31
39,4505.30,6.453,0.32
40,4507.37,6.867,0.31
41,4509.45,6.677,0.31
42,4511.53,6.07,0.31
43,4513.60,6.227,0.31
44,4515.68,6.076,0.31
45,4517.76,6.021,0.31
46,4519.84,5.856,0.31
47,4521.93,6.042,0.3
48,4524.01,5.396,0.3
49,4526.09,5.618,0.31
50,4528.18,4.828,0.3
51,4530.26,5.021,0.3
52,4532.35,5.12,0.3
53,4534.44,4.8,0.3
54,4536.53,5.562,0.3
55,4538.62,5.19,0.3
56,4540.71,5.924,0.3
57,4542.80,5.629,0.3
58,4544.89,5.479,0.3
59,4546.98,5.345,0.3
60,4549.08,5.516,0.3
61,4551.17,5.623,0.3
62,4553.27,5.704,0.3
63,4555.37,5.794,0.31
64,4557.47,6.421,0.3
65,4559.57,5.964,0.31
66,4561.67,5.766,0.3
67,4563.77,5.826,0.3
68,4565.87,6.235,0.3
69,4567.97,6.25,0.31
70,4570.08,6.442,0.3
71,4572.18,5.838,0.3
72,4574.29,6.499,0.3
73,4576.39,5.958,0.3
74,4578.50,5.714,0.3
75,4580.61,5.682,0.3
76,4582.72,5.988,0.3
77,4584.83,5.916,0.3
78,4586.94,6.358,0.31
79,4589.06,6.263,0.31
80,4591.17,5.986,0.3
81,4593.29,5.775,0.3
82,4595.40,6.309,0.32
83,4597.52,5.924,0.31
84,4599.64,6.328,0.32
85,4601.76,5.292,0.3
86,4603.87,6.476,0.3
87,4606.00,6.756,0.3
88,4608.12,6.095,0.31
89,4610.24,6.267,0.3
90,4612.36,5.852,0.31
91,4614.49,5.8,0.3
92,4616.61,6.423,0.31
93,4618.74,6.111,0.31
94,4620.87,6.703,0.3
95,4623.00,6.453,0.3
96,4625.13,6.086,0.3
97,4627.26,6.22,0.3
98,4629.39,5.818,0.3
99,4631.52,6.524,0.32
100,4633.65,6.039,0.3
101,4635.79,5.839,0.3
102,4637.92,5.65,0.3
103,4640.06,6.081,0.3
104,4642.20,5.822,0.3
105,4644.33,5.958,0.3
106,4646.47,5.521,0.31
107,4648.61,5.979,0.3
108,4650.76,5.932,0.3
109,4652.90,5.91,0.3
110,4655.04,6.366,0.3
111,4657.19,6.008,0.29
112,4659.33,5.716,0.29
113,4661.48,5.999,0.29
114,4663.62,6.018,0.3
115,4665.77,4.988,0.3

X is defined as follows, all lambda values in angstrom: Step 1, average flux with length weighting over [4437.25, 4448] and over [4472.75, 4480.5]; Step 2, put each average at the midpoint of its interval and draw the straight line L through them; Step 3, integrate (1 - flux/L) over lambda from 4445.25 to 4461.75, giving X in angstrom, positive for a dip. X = 1.20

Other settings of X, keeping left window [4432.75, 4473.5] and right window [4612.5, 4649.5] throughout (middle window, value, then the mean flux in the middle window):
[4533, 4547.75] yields 0.5 angstrom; 5.41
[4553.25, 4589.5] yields -1.7 angstrom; 6.04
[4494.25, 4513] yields -2.3 angstrom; 6.11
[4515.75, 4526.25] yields -0.6 angstrom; 5.83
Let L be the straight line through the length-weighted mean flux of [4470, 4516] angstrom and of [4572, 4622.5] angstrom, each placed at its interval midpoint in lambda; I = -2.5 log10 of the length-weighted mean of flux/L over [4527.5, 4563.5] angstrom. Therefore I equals 0.09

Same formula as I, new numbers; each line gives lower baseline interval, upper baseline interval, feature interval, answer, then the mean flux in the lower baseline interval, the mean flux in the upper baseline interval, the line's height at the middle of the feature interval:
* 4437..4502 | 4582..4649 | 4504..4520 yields -0.12 mag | 5.47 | 6.08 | 5.65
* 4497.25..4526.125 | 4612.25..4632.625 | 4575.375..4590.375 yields 0.03 mag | 6.07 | 6.21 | 6.16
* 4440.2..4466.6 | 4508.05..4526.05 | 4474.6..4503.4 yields -0.03 mag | 5.18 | 6.04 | 5.66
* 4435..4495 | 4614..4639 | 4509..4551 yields 0.02 mag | 5.43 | 6.15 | 5.72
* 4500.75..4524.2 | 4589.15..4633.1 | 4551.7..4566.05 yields 0.04 mag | 6.16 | 6.16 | 6.16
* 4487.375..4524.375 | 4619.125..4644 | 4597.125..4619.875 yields -0.01 mag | 6.02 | 6.11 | 6.09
